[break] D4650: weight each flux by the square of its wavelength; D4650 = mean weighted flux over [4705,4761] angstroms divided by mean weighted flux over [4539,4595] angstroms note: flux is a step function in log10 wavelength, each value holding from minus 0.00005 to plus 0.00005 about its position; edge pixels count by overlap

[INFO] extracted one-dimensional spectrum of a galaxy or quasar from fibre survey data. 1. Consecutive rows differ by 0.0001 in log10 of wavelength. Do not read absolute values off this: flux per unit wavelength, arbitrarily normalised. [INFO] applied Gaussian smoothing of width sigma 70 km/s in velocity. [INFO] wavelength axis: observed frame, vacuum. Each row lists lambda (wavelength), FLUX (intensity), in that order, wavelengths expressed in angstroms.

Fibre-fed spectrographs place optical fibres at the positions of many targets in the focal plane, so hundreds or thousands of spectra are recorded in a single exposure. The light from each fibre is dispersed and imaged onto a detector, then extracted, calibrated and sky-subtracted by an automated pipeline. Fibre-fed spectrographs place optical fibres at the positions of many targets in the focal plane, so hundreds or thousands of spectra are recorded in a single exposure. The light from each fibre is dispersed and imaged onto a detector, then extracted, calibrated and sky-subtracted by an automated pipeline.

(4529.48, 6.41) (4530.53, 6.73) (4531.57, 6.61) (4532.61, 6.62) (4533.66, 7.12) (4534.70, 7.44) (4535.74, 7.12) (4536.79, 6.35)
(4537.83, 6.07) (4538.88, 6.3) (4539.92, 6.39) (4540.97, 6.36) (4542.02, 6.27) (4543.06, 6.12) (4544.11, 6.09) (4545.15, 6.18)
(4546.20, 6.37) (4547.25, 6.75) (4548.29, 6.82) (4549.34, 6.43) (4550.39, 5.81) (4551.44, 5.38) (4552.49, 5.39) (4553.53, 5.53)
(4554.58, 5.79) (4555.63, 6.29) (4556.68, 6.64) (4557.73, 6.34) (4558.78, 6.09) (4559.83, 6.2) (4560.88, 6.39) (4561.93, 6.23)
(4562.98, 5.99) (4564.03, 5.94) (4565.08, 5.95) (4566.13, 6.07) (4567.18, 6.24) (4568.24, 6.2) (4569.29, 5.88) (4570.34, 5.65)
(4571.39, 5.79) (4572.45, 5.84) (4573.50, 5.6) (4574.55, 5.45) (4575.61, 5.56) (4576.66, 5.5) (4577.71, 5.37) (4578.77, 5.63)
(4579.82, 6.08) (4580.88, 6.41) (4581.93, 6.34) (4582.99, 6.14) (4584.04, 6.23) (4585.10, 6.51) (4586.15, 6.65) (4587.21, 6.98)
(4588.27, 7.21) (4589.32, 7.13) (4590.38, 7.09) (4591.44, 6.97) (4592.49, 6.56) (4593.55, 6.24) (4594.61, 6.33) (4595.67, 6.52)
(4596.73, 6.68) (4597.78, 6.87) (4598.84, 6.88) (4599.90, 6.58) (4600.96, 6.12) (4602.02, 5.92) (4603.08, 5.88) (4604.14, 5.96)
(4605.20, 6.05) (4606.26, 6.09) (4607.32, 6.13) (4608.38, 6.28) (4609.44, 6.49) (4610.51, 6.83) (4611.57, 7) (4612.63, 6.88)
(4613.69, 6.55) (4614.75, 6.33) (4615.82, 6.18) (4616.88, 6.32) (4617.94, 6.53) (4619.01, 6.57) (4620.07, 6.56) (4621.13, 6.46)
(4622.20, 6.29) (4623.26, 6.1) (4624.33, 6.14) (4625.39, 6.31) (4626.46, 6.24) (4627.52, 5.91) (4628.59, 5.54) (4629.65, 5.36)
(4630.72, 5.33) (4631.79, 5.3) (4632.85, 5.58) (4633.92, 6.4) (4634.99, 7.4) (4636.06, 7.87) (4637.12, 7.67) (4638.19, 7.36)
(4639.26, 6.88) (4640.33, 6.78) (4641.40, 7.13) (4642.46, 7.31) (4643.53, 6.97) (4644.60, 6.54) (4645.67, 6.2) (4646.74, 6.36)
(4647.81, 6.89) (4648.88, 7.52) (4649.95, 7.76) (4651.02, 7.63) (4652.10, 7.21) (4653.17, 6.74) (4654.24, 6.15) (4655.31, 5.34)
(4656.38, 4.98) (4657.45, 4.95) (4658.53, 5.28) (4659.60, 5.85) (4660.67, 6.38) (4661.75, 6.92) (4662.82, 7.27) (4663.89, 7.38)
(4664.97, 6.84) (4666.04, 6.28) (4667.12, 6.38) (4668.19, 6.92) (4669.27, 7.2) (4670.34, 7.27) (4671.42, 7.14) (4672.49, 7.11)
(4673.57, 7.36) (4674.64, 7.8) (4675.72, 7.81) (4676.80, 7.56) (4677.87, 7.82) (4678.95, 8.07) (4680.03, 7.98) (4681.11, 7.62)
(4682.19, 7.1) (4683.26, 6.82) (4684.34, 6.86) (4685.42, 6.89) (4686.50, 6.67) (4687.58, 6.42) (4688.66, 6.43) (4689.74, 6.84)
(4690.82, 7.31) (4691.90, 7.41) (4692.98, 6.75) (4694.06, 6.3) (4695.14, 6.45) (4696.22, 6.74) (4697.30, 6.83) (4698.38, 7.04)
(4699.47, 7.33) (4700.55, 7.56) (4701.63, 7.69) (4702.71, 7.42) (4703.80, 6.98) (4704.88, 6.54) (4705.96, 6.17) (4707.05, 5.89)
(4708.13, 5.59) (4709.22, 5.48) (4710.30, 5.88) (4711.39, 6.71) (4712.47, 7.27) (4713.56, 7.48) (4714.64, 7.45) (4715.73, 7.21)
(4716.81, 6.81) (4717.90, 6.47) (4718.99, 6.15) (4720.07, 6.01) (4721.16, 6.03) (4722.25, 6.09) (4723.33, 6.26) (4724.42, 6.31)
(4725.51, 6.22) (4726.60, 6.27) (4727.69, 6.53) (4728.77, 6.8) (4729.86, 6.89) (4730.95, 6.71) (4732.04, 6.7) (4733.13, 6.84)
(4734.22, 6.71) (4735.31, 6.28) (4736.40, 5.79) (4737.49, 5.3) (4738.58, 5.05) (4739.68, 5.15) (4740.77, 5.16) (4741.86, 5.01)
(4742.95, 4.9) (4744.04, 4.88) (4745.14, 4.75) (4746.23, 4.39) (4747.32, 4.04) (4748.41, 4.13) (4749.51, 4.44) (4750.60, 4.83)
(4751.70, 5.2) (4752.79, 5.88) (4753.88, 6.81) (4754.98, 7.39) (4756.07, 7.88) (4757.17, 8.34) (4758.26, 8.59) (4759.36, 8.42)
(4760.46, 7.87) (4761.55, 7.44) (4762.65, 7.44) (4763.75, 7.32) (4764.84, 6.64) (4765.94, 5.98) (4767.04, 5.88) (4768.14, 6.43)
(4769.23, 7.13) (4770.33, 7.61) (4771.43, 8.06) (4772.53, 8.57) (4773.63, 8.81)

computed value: 1.1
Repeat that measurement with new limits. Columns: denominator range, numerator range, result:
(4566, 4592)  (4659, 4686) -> 1.20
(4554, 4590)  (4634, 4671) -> 1.14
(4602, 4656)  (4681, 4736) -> 1.06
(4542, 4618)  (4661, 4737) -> 1.15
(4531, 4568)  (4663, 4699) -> 1.19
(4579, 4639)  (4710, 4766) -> 1.03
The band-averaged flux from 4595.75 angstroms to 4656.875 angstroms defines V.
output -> 6.48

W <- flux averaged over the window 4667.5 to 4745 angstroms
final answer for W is 6.64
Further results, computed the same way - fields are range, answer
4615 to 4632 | 6.09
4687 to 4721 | 6.72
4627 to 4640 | 6.39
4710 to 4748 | 6.06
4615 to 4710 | 6.71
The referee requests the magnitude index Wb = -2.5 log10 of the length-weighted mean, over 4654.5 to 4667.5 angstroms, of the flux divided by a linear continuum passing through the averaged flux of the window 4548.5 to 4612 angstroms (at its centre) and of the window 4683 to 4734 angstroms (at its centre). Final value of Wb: 0.06 mag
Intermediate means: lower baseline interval 6.21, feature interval 6.15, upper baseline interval 6.67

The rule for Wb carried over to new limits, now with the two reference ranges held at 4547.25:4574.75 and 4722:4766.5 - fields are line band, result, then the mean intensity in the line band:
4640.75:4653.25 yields -0.154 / 7.03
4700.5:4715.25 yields -0.091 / 6.69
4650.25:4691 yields -0.124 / 6.86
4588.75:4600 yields -0.115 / 6.72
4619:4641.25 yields -0.054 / 6.39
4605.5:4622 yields -0.070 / 6.47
